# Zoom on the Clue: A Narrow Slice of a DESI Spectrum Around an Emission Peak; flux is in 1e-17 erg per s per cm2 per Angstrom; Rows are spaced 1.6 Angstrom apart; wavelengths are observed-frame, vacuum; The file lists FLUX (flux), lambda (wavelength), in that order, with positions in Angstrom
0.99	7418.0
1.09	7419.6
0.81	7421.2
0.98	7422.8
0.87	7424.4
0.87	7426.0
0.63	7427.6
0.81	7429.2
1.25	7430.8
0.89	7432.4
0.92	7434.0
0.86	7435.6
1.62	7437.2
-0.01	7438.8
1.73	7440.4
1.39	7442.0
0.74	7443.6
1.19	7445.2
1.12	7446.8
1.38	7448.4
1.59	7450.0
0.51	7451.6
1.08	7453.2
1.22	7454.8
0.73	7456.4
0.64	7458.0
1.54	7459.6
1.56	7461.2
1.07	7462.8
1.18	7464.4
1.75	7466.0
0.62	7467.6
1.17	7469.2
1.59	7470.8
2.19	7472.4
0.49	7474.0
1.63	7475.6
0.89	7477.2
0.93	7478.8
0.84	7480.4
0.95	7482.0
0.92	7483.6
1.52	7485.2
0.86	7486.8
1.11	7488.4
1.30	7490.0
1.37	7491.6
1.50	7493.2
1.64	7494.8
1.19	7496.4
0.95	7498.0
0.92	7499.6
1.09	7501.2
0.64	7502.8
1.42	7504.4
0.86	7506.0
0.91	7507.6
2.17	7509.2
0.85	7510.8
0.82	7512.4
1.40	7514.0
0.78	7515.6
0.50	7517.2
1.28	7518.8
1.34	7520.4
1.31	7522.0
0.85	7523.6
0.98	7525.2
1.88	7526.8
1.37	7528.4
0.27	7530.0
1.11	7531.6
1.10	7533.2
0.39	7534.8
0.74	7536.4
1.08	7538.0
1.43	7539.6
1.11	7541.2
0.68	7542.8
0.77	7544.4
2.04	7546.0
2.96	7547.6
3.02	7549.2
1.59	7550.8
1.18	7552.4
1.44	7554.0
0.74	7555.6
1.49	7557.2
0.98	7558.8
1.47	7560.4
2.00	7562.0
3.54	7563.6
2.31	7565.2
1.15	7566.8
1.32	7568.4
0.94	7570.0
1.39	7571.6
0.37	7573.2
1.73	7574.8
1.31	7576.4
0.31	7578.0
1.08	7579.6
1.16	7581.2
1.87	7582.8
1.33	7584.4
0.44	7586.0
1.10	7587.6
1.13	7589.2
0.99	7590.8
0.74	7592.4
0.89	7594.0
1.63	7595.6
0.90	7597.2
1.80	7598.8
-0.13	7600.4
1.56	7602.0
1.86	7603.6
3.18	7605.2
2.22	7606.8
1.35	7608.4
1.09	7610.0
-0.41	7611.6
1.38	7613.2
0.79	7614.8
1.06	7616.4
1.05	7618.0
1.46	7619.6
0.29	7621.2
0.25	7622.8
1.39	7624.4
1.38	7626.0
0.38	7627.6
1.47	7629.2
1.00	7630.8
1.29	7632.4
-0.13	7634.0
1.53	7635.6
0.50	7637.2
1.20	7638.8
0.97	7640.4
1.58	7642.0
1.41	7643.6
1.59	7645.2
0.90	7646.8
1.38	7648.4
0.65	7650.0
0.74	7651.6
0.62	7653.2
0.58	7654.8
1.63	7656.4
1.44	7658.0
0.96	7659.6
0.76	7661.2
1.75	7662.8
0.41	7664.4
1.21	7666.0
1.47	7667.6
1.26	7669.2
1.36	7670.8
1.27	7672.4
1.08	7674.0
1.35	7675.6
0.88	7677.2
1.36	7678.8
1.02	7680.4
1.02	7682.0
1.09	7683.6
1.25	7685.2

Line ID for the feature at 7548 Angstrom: [S II]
